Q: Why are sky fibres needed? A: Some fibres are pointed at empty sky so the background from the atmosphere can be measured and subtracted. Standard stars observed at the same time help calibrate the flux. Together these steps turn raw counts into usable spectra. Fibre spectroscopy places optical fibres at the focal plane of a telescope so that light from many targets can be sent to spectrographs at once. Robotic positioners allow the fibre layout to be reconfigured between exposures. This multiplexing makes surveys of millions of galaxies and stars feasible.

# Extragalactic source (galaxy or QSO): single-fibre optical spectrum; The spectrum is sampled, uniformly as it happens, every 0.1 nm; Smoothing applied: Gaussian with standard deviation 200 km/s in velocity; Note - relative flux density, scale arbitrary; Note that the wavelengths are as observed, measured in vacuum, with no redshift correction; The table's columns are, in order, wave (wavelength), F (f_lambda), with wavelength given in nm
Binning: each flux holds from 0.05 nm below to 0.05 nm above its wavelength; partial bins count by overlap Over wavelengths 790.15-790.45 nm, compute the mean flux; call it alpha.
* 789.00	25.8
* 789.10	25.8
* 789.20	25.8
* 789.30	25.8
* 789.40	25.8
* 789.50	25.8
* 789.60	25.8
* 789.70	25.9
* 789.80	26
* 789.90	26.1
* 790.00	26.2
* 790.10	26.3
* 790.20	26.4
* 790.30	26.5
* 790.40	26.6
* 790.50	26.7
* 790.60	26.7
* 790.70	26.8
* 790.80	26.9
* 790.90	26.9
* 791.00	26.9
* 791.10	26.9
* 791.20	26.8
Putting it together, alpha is 26.5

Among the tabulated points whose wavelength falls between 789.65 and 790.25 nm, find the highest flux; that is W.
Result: 26.4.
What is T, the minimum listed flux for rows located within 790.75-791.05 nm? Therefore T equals 26.9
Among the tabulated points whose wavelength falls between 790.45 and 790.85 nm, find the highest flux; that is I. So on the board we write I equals 26.9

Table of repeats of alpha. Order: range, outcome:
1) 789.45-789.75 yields 25.8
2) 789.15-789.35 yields 25.8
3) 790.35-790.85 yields 26.7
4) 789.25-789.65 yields 25.8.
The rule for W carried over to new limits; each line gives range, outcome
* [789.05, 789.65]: 25.8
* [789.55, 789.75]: 25.9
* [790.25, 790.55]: 26.7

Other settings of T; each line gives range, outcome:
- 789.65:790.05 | 25.9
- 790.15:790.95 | 26.4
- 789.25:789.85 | 25.8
